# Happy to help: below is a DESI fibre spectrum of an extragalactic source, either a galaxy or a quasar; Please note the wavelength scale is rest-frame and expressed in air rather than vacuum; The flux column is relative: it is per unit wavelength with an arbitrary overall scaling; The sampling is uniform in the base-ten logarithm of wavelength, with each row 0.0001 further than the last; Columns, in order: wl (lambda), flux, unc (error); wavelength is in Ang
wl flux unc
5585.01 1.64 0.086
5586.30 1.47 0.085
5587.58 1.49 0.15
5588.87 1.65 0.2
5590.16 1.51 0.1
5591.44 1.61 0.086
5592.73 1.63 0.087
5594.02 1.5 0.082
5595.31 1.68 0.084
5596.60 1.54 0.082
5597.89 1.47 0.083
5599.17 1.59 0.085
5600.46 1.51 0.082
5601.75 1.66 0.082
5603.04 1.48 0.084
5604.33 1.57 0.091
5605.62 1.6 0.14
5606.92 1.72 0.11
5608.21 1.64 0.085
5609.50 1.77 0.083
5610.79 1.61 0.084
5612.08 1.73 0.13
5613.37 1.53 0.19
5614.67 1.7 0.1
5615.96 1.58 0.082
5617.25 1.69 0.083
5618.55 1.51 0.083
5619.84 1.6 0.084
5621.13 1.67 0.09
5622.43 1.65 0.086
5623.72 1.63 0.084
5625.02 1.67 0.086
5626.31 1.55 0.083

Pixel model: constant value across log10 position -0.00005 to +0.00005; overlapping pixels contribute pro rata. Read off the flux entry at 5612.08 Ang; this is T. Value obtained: 1.73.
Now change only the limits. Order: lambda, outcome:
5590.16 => 1.51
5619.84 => 1.6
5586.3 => 1.47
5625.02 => 1.67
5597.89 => 1.47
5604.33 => 1.57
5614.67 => 1.7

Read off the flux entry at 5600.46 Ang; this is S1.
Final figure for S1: 1.51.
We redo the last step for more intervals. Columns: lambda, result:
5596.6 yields 1.54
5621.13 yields 1.67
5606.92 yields 1.72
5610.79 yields 1.61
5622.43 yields 1.65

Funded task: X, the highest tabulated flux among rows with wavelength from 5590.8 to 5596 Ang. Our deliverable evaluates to 1.68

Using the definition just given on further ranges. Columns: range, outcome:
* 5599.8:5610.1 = 1.77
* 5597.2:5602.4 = 1.66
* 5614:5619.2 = 1.7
